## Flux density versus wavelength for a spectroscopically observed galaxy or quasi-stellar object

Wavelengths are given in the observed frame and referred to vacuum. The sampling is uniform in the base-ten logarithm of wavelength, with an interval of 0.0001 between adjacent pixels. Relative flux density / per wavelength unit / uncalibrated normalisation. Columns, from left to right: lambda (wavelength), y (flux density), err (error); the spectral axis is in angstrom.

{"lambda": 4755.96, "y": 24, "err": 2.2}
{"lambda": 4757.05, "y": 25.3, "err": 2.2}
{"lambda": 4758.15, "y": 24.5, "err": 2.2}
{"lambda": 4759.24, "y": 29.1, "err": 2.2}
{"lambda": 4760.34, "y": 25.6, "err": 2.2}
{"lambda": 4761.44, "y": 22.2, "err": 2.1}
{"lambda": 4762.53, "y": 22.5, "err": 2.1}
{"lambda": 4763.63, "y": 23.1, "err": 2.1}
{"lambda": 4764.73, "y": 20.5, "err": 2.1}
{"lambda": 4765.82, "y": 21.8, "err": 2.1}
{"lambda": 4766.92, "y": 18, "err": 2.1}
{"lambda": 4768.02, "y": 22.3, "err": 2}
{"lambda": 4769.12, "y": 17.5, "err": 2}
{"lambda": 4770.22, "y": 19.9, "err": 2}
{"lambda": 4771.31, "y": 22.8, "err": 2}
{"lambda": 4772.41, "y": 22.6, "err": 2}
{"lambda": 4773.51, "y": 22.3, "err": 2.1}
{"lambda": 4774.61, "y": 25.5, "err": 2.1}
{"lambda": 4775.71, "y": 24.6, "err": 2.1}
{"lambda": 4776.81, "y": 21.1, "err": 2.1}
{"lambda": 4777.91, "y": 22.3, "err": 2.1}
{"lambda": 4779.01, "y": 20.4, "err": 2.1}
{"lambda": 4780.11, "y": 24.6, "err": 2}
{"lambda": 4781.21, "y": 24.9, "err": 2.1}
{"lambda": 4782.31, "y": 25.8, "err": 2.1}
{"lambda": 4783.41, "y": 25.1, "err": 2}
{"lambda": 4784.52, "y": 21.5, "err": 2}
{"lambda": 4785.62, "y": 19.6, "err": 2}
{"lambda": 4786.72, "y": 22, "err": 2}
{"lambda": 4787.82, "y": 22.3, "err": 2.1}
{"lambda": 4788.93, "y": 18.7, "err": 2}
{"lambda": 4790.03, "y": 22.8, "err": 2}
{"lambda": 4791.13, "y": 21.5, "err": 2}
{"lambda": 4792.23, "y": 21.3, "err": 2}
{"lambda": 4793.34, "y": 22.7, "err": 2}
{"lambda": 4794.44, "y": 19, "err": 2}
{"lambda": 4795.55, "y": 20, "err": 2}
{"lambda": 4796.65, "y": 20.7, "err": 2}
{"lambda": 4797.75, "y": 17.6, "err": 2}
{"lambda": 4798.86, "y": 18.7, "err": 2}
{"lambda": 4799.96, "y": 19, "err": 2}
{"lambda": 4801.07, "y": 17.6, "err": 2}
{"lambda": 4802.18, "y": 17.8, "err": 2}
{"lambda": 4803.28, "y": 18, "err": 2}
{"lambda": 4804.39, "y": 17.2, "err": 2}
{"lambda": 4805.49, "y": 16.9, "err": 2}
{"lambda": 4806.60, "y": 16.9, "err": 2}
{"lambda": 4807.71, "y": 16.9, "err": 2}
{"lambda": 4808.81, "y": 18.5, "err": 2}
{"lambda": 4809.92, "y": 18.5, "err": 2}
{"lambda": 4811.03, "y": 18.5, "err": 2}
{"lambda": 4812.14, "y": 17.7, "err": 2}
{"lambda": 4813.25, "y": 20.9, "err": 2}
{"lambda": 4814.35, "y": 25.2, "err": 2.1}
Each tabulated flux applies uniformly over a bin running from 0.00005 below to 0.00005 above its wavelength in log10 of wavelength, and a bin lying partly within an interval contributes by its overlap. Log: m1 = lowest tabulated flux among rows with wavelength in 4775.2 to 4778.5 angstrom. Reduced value 21.1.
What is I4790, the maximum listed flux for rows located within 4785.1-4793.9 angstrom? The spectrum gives 22.8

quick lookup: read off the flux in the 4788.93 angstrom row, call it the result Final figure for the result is 18.7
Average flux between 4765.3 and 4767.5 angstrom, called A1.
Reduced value 19.9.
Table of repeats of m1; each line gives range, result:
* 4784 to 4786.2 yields 19.6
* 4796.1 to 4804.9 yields 17.2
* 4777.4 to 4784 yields 20.4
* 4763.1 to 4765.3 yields 20.5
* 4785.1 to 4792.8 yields 18.7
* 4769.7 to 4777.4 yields 19.9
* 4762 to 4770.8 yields 17.5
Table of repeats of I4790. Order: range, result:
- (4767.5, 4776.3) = 25.5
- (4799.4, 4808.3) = 19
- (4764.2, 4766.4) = 21.8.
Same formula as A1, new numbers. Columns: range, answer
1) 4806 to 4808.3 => 16.9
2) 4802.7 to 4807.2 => 17.3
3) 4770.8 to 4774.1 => 22.6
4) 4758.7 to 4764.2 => 24.4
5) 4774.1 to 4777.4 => 23.7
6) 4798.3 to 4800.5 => 18.8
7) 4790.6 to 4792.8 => 21.4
